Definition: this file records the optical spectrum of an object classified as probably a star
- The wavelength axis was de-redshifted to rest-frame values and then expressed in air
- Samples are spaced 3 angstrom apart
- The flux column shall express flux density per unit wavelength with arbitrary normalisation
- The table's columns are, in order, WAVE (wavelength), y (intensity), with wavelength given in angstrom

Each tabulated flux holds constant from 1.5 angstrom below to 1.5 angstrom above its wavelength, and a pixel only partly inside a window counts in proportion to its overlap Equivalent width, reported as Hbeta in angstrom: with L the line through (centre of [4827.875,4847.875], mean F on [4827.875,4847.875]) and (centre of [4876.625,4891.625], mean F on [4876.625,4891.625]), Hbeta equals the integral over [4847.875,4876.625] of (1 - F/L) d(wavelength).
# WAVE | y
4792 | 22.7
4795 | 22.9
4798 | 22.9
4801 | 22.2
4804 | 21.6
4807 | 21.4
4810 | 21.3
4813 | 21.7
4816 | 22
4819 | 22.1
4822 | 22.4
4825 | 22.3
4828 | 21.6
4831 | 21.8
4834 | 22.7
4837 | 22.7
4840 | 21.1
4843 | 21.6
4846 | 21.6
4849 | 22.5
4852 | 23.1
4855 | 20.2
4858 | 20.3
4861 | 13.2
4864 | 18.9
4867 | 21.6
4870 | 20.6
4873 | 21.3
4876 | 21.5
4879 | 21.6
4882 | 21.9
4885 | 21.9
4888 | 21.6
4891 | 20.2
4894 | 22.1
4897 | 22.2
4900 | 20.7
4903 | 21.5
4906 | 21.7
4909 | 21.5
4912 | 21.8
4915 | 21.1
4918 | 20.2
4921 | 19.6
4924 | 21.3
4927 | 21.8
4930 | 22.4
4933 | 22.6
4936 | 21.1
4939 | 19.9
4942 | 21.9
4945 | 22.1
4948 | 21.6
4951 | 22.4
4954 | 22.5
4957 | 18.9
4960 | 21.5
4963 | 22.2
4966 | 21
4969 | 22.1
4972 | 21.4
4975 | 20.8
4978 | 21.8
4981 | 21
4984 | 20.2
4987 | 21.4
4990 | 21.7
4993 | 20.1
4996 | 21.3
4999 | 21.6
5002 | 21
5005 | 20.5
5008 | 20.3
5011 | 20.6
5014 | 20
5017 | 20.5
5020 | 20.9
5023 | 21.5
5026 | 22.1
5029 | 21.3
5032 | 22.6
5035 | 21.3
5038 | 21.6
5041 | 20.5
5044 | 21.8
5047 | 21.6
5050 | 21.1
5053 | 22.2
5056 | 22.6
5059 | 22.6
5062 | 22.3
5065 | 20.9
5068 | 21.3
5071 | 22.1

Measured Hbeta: 1.9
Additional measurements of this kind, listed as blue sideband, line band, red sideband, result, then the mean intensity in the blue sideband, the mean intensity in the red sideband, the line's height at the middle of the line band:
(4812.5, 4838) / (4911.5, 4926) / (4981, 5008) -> 0.48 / 22.2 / 20.9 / 21.5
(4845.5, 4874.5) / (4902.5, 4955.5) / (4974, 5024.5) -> -2.35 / 20.3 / 20.9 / 20.6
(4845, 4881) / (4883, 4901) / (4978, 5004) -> -0.72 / 20.5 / 21.1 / 20.7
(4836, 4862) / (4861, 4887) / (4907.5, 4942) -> 0.30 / 20.8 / 21.2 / 20.9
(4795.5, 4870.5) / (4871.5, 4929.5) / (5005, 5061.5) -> 0.04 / 21.4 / 21.4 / 21.4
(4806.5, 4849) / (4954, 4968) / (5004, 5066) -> 0.30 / 21.9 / 21.4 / 21.6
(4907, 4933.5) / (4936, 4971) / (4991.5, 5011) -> -0.57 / 21.3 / 20.8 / 21.1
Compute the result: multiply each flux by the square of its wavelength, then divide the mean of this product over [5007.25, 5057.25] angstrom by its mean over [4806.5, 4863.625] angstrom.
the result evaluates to 1.09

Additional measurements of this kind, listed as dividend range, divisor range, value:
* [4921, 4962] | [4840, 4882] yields 1.07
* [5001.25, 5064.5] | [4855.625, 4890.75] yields 1.12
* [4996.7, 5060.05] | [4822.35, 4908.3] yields 1.07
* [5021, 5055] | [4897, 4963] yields 1.06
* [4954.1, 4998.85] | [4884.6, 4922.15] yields 1.03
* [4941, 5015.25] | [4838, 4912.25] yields 1.05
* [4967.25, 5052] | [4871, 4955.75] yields 1.02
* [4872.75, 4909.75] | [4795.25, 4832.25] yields 1.01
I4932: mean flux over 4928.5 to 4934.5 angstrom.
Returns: 22.5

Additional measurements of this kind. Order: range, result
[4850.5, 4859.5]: 21.2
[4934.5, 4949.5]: 21.3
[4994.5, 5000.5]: 21.5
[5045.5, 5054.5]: 21.6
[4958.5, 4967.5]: 21.6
